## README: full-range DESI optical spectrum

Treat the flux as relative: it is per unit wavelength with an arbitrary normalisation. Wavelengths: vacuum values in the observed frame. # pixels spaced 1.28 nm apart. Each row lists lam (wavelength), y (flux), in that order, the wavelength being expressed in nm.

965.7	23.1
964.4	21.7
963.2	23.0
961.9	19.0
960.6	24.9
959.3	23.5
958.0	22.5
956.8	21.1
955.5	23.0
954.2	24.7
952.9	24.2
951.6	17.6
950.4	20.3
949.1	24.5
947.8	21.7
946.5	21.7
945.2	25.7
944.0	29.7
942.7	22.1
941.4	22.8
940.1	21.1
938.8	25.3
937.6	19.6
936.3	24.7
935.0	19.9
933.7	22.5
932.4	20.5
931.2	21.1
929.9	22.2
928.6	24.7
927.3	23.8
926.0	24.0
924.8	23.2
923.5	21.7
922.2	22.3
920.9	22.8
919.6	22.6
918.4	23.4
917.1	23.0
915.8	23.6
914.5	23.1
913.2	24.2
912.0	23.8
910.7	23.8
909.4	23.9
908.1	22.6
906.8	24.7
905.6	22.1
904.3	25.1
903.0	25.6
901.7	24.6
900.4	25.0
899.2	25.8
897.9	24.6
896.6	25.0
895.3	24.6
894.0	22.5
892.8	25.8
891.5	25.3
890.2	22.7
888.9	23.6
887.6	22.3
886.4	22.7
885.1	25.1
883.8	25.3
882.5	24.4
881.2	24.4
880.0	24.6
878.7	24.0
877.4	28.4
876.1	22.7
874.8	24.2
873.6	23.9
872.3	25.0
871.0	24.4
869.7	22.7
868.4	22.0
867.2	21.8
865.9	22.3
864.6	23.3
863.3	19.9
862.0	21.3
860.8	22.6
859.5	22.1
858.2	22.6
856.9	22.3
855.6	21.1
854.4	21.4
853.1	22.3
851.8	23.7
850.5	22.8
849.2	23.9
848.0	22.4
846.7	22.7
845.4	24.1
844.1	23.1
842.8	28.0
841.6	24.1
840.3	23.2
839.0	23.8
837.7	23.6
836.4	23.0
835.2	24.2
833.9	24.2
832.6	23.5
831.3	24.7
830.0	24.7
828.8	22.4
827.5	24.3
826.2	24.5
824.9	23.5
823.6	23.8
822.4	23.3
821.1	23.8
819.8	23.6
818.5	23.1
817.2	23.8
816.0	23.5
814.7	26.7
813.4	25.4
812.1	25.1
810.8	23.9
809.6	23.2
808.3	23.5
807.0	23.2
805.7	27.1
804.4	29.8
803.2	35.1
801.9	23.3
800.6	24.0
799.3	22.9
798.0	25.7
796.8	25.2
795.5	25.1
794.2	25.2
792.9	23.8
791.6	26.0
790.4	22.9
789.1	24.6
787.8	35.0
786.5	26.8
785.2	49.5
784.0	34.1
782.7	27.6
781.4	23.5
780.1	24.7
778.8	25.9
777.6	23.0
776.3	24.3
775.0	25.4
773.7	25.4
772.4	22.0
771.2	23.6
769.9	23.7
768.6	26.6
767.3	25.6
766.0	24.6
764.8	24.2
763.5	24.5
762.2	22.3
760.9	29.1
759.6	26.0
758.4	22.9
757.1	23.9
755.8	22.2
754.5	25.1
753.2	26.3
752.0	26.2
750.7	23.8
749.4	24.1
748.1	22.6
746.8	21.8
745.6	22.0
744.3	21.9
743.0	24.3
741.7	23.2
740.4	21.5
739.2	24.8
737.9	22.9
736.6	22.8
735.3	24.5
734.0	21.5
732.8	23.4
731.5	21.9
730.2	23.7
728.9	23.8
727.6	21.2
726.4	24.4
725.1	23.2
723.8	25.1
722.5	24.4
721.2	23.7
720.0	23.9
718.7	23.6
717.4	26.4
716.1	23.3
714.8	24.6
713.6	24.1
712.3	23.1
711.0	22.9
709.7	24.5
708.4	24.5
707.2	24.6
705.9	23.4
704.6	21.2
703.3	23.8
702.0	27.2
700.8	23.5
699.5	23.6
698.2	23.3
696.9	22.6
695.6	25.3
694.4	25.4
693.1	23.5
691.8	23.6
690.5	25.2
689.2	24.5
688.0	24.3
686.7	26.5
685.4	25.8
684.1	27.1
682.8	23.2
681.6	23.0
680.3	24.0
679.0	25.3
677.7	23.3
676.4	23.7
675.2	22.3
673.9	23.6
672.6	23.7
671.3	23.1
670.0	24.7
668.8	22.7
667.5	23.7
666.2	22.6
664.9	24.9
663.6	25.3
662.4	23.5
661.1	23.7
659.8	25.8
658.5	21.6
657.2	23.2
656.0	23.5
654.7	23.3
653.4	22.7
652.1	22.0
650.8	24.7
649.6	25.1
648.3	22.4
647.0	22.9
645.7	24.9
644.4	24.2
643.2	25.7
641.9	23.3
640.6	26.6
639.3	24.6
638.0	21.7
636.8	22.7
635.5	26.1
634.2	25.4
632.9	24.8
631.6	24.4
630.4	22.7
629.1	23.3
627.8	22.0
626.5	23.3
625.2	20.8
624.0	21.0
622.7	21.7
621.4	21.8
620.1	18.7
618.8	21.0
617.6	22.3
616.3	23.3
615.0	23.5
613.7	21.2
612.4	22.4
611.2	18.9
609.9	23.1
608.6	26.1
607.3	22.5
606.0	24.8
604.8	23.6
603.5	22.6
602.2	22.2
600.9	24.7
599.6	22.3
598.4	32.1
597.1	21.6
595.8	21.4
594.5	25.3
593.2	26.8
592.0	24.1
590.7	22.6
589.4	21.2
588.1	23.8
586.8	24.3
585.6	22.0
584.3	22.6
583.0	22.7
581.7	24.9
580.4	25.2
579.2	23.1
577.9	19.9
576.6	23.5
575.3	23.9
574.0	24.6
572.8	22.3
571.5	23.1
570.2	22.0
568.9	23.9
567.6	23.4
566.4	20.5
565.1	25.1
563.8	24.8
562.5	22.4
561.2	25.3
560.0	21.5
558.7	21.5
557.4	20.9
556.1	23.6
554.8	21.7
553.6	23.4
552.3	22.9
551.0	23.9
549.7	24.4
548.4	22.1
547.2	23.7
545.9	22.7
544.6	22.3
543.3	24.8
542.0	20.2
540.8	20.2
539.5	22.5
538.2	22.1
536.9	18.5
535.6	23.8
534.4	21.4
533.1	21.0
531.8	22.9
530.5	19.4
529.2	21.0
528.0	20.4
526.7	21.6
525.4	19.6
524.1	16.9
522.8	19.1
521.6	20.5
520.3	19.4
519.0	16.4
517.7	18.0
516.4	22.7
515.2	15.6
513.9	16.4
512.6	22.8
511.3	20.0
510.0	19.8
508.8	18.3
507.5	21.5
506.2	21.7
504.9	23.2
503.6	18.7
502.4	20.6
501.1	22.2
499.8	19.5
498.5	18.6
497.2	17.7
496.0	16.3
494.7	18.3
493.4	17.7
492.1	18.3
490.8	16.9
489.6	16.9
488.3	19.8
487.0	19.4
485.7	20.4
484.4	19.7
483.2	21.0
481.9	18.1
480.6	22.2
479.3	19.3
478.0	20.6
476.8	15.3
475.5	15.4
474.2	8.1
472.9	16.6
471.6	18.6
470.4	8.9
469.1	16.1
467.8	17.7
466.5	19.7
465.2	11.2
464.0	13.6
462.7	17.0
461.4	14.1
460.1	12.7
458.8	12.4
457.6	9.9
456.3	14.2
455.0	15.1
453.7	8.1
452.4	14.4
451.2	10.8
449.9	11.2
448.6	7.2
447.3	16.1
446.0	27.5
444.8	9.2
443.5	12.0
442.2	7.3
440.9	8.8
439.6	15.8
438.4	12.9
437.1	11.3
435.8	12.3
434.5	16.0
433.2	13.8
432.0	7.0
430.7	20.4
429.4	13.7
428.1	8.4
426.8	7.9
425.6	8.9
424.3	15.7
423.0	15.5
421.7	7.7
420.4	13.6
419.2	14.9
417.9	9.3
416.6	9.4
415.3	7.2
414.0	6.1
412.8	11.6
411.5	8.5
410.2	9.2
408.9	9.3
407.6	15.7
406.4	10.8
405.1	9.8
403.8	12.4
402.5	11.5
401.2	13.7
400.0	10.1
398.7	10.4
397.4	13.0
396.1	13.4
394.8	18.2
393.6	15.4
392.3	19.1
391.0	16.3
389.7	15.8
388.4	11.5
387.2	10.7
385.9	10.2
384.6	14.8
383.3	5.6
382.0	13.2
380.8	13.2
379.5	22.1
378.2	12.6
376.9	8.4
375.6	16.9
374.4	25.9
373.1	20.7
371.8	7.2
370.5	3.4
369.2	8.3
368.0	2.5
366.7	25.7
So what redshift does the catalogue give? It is 0.196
